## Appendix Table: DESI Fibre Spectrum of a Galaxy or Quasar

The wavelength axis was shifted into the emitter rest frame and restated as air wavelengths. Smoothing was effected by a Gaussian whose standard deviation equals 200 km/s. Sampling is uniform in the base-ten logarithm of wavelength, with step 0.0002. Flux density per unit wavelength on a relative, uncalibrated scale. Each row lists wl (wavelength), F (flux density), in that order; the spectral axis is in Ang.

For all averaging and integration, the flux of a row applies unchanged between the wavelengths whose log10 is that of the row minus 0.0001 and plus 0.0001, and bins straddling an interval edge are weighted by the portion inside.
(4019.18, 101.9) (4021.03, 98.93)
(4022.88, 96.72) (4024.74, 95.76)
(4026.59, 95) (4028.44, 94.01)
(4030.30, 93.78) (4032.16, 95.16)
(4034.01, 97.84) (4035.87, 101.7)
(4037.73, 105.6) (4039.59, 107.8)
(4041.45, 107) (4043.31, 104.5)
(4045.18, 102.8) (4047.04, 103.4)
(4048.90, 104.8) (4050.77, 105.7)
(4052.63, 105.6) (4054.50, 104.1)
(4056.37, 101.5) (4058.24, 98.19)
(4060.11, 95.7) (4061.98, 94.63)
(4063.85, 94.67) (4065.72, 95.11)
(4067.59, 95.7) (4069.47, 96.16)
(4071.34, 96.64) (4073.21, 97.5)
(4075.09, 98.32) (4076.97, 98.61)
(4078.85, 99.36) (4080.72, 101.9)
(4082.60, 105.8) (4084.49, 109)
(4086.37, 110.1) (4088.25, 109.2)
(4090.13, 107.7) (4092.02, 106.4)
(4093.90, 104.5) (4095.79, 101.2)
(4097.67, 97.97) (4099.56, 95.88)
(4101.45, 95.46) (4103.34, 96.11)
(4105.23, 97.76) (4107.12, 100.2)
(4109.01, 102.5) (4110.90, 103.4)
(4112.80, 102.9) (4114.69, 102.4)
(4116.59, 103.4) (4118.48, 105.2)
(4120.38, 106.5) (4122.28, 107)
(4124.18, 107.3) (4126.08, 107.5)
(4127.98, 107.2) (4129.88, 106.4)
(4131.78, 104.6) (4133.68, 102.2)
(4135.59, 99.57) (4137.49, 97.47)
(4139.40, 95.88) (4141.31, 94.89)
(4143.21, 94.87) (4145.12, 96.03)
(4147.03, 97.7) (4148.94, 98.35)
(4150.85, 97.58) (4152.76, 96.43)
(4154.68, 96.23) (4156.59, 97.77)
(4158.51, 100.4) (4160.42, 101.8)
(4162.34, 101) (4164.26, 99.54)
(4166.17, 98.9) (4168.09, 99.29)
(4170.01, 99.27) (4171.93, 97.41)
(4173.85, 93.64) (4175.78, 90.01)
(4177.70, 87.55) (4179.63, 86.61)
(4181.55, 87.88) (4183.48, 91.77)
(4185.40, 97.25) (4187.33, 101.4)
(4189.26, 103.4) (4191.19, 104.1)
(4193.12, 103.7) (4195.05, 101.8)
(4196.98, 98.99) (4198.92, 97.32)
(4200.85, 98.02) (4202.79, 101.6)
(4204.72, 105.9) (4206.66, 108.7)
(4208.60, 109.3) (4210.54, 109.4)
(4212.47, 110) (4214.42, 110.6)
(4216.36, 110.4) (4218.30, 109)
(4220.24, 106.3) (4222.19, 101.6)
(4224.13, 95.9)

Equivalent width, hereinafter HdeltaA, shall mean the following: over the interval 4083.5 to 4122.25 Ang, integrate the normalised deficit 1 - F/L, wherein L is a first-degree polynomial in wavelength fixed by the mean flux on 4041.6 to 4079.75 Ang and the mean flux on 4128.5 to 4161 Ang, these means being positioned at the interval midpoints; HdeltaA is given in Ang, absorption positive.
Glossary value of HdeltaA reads -1.4 Ang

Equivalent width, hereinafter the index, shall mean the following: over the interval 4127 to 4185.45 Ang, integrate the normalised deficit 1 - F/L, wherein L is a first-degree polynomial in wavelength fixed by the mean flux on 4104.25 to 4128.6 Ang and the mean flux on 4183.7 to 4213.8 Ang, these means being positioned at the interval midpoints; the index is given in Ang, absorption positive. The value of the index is 3.6 Ang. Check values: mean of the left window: 104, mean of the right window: 103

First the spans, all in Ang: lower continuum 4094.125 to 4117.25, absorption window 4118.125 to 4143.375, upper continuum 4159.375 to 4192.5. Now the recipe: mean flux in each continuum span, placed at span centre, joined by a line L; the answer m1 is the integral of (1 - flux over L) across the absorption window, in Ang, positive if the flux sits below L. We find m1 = -1.0 Ang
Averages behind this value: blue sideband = 100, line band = 103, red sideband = 96.6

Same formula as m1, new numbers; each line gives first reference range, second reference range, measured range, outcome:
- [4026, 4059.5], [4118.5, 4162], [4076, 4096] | -0.8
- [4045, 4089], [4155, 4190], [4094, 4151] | -1.4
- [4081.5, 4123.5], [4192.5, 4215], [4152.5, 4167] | 0.7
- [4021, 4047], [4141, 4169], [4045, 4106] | -0.9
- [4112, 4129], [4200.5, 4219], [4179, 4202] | 2.0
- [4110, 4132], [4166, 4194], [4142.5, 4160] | 0.5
